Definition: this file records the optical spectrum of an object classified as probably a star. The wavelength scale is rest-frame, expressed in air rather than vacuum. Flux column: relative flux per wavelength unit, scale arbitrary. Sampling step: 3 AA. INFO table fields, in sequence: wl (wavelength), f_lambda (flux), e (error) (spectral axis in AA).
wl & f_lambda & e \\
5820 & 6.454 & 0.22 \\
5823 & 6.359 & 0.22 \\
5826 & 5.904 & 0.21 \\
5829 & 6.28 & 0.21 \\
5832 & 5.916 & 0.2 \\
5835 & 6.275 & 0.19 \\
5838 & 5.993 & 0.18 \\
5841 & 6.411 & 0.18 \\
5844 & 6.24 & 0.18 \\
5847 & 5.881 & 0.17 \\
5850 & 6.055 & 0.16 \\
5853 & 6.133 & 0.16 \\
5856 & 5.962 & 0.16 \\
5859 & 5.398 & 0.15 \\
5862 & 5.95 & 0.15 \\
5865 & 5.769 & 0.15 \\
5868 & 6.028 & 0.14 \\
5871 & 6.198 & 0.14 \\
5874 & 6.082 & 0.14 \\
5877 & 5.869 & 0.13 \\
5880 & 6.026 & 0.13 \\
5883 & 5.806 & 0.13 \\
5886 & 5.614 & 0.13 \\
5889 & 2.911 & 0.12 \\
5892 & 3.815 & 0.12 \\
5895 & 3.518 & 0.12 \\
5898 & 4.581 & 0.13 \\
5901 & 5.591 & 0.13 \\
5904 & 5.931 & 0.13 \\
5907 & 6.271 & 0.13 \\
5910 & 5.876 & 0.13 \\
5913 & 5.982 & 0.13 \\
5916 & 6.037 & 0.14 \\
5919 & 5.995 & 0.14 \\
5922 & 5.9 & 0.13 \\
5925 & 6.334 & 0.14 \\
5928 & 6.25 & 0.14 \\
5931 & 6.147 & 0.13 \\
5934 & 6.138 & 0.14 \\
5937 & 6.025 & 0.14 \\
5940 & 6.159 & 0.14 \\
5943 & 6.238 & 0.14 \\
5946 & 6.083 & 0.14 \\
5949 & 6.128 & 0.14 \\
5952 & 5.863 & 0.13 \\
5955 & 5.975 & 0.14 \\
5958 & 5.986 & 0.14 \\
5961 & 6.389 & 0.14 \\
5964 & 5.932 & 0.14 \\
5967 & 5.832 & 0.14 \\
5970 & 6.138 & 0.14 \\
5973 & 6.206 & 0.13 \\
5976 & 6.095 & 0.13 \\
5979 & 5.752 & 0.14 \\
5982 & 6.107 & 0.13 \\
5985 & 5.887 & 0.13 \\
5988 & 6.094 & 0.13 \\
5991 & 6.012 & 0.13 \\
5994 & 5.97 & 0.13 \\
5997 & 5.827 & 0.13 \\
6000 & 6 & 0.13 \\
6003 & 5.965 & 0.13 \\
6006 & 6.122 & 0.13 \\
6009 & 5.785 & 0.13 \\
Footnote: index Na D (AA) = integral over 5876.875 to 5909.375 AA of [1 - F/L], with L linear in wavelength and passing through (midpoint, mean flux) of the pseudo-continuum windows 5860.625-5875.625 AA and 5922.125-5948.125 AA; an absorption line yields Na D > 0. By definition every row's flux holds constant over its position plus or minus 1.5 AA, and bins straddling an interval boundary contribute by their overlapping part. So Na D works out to 5.3 AA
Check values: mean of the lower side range 6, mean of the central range 5.07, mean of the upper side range 6.16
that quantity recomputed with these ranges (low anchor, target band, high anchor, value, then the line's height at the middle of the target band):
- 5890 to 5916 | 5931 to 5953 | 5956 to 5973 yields -1.3 AA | 5.75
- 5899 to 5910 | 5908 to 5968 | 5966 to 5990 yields -1.4 AA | 5.93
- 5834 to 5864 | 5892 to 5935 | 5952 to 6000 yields 2.4 AA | 6.01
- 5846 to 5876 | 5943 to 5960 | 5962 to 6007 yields -0.2 AA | 5.98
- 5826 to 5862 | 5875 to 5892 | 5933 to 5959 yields 2.5 AA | 6.05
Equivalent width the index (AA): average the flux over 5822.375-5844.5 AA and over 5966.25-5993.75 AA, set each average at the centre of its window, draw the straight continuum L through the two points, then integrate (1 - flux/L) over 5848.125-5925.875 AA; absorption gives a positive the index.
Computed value 6.5 AA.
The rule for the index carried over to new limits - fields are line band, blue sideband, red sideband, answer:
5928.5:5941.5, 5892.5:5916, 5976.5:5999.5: -1.3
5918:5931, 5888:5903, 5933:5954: -1.9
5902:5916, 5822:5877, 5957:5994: 0.1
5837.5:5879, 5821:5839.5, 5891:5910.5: -2.1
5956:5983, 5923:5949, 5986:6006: 0.1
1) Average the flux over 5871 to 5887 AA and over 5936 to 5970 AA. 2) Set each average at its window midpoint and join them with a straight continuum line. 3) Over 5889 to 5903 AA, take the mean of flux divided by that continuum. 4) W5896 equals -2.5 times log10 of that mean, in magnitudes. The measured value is 0.36 mag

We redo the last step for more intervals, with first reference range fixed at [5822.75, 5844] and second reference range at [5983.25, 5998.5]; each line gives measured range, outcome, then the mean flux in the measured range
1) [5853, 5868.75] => 0.05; 5.84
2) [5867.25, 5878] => 0.01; 6.05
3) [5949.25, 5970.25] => 0.00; 6.02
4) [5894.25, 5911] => 0.14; 5.36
